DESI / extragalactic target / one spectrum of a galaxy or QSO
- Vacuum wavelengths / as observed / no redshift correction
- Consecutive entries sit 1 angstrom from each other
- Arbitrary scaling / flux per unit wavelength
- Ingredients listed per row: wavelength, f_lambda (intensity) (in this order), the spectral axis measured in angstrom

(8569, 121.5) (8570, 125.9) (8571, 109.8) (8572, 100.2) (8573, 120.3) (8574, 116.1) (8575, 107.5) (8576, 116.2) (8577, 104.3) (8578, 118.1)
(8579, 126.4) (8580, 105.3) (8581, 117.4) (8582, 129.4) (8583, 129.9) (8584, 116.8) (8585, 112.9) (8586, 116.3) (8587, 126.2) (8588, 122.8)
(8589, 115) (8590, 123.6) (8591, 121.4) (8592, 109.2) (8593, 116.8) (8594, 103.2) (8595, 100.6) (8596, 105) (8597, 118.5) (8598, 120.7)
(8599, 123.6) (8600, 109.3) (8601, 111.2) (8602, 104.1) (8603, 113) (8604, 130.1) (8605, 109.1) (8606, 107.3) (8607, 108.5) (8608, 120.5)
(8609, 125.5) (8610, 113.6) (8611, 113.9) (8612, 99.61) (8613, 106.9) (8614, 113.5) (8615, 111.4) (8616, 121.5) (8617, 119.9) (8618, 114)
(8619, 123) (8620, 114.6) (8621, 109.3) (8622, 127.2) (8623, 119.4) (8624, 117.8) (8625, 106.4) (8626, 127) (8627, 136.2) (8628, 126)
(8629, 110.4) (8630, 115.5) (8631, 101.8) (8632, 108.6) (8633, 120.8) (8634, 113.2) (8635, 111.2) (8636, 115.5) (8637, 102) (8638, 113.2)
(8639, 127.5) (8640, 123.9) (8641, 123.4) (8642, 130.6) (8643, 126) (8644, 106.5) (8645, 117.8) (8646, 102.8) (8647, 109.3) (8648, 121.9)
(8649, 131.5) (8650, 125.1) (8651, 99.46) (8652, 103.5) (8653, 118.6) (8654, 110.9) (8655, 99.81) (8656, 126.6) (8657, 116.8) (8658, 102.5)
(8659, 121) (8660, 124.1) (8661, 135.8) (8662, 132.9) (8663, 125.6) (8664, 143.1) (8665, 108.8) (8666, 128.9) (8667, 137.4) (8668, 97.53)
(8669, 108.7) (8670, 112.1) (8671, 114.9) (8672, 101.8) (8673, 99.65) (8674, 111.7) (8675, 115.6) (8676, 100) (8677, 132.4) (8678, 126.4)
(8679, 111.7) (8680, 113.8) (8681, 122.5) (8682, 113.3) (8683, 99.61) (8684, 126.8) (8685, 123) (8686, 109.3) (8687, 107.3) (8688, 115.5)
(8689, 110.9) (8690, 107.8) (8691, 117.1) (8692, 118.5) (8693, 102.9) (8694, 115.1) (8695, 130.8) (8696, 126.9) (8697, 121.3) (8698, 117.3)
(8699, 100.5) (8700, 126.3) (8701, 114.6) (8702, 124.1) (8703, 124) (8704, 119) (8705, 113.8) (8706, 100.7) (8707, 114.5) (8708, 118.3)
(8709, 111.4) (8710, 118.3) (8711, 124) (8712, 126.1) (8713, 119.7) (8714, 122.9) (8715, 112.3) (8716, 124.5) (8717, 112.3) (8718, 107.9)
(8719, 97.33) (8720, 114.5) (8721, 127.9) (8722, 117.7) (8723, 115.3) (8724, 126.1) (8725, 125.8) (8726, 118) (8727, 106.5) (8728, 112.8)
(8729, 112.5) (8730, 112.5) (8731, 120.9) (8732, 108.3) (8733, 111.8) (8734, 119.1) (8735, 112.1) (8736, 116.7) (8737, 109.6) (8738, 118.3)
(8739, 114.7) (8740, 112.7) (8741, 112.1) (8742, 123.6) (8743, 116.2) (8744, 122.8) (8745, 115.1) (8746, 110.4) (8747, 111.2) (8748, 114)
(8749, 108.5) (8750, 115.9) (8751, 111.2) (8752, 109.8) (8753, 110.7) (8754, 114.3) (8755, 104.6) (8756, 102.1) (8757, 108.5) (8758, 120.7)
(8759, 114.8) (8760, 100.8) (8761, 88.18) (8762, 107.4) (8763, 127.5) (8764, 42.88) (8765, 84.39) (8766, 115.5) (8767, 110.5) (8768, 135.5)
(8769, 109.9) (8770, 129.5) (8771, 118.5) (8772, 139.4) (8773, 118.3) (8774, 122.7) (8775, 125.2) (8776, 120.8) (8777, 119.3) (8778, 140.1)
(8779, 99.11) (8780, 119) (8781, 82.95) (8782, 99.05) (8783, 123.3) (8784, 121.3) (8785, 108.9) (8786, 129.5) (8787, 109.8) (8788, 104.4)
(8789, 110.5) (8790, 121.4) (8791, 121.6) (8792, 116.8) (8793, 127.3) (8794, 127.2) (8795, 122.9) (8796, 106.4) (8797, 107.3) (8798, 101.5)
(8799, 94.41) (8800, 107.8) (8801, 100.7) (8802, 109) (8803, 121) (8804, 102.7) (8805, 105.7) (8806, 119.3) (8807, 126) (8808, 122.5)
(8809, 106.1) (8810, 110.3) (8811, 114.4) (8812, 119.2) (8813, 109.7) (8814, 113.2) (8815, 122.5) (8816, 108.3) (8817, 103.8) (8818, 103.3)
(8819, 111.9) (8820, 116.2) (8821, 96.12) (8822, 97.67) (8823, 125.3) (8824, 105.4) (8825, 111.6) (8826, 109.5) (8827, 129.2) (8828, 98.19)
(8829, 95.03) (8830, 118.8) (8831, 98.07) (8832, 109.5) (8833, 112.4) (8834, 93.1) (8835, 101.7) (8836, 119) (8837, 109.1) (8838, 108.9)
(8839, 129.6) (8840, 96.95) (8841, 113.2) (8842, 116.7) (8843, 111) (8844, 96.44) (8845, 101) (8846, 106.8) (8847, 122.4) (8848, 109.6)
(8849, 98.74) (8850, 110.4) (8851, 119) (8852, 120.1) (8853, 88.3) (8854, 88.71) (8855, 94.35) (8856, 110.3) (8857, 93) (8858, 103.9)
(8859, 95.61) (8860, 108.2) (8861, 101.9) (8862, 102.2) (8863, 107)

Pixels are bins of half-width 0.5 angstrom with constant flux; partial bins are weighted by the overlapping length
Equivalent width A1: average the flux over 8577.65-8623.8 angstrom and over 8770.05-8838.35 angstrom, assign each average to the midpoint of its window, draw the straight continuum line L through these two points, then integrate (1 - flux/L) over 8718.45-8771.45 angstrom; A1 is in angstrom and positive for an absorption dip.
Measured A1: 0.6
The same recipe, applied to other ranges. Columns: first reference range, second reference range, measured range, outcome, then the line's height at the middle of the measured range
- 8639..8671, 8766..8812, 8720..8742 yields 0.2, 117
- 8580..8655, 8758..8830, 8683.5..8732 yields -1.1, 114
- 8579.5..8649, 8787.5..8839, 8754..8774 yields 0.4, 112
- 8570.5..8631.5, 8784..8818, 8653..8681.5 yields -0.7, 115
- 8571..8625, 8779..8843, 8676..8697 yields -0.5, 113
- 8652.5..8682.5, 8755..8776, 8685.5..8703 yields -0.1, 116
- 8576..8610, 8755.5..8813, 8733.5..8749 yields -0.2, 113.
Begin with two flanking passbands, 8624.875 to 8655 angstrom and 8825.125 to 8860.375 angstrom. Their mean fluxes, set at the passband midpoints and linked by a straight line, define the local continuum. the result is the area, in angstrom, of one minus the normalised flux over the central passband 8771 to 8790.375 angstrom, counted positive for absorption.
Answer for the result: -1.23 angstrom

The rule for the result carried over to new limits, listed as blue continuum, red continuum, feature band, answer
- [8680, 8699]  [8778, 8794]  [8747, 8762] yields 0.75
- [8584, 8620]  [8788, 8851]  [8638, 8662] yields -0.86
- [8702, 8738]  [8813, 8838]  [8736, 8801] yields -0.07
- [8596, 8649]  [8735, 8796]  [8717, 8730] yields -0.08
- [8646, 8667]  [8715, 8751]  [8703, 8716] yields -0.12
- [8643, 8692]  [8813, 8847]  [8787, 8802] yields -0.20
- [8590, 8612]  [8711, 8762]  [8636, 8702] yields -1.65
